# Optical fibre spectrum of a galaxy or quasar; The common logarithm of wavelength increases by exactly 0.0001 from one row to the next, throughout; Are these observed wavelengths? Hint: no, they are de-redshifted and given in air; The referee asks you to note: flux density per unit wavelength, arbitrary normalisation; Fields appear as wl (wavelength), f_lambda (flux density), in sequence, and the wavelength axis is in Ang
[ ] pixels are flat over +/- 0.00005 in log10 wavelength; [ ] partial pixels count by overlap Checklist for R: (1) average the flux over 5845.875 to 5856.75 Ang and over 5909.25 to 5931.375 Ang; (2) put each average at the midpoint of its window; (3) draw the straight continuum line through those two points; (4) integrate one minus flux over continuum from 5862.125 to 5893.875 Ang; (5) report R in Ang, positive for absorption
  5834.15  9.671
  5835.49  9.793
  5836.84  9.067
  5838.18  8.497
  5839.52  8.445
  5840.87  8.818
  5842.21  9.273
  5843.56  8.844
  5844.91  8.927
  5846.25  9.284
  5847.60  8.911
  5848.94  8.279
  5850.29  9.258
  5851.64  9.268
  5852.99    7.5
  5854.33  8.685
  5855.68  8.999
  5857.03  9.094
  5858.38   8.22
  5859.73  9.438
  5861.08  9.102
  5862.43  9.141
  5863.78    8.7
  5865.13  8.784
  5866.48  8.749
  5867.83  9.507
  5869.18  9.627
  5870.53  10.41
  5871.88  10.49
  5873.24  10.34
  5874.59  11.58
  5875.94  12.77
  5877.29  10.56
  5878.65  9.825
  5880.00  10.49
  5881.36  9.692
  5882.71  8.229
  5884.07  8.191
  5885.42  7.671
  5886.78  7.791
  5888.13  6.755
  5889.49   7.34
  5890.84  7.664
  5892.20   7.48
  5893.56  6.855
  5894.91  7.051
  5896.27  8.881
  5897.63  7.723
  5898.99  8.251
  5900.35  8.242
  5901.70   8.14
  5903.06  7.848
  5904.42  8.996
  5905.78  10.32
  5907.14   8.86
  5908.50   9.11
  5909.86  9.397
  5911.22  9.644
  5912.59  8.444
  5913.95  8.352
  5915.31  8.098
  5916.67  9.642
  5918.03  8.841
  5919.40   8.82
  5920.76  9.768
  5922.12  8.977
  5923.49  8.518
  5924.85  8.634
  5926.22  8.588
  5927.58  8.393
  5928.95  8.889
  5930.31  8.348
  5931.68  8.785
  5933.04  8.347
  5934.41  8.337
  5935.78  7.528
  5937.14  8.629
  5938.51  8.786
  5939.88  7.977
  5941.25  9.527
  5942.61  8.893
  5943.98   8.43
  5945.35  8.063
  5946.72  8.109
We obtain -1.2 Ang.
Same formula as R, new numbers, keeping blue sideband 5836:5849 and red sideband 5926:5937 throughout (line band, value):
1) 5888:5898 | 1.3 Ang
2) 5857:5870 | -0.4 Ang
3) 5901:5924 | -1.1 Ang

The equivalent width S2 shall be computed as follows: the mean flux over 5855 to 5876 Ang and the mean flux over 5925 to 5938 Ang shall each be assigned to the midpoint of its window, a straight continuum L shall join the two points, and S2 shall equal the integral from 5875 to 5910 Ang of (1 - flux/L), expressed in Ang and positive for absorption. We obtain 1.90 Ang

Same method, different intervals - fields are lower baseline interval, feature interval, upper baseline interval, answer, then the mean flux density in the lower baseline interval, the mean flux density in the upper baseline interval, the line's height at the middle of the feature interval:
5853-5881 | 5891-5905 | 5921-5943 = 1.9 Ang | 9.67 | 8.59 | 9.16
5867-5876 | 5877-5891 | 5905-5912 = 2.2 Ang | 10.5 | 9.44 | 10.1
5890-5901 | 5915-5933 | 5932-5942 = -1.2 Ang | 7.76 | 8.47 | 8.25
